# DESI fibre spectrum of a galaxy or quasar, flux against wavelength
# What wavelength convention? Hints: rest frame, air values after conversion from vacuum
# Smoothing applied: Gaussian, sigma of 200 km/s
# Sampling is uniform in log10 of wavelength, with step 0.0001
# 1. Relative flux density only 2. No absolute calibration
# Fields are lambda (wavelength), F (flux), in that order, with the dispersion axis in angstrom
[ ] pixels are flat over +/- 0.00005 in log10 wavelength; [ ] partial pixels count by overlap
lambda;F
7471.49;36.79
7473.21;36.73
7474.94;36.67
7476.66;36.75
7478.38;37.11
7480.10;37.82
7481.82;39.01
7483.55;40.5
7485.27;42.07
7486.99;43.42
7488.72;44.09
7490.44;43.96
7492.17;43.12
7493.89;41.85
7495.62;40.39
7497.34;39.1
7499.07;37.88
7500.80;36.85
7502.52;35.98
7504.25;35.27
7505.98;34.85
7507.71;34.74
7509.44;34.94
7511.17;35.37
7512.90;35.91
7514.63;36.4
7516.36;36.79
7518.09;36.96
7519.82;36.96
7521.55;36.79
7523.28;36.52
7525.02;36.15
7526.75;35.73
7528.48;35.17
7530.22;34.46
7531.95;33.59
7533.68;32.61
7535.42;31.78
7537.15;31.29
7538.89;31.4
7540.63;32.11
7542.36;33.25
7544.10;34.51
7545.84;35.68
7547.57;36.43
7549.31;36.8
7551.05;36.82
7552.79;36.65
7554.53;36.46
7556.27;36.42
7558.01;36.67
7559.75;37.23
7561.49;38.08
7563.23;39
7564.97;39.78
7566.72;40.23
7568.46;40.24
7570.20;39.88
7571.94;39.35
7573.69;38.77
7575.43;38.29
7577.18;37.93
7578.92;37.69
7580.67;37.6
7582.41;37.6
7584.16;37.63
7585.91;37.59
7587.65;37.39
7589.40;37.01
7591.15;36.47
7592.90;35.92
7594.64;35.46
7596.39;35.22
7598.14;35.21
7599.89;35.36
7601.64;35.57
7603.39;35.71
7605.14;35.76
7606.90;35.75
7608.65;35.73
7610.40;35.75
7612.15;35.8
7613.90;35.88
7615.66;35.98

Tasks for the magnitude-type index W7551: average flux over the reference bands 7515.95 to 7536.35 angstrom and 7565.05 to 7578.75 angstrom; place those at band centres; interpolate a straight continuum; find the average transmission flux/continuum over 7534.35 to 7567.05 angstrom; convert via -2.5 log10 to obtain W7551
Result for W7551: 0.05 mag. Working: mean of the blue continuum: 35.3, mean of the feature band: 35.7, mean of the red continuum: 39.2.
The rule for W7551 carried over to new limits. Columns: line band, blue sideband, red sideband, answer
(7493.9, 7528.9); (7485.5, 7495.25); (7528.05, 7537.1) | 0.04 mag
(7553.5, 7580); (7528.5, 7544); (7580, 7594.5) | -0.09 mag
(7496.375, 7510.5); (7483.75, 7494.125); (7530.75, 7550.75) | 0.12 mag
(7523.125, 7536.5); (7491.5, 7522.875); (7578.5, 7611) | 0.08 mag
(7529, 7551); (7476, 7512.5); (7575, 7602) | 0.12 mag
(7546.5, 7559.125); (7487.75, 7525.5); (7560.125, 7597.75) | 0.04 mag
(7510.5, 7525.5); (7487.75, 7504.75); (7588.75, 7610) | 0.08 mag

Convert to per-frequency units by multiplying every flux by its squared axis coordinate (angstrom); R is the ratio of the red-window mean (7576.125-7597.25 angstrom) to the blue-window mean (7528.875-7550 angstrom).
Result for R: 1.1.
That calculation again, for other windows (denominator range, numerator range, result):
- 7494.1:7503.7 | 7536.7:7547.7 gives 0.88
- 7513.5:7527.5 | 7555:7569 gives 1.06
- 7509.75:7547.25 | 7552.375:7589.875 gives 1.11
